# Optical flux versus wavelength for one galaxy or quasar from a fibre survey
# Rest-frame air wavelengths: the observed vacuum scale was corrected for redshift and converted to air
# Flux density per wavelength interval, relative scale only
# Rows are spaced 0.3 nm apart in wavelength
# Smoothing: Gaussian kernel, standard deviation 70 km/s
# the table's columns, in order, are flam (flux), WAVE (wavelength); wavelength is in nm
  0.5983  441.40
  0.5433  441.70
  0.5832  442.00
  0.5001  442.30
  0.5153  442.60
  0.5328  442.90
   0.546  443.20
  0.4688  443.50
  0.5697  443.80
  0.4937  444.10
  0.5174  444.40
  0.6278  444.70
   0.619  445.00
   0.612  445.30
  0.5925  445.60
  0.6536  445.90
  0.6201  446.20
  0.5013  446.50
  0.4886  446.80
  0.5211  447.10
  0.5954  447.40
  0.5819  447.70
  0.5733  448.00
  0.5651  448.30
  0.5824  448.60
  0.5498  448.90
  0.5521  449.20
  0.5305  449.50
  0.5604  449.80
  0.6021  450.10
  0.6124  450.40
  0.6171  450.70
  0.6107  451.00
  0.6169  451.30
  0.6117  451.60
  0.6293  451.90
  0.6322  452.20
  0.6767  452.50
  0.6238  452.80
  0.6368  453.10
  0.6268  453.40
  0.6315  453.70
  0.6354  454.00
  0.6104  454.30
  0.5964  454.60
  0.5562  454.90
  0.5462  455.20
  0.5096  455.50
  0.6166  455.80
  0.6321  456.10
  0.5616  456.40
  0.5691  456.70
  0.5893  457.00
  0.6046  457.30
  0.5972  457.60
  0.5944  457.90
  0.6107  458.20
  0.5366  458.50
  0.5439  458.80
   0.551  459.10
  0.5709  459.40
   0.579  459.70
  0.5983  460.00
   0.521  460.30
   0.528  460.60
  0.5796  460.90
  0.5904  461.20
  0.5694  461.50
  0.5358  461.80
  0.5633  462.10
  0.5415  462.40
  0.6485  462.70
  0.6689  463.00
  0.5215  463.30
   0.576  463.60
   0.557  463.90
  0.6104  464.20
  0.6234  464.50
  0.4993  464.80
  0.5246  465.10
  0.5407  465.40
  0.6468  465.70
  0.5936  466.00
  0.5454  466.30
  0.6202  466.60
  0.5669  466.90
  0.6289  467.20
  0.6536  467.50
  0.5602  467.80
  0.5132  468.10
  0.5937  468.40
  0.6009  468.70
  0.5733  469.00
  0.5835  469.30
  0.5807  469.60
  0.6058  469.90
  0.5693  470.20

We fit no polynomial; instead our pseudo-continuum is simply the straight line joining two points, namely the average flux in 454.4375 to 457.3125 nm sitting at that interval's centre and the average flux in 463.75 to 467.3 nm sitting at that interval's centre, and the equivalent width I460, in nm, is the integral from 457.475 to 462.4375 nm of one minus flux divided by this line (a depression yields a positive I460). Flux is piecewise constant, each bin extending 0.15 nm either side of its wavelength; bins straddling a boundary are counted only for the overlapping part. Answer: 0.10 nm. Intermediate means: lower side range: 0.577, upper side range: 0.579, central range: 0.566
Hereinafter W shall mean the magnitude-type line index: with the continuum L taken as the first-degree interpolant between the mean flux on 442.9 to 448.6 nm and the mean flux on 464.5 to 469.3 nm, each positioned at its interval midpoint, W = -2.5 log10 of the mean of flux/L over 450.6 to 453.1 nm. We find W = -0.109 mag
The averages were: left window 0.563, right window 0.579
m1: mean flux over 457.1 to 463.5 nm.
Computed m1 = 0.574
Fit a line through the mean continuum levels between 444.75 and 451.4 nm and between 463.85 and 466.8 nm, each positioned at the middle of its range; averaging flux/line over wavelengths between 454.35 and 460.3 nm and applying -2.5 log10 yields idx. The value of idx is 0.00 mag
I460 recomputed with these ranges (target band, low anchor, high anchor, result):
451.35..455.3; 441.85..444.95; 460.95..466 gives -0.427 nm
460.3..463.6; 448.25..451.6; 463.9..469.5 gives 0.055 nm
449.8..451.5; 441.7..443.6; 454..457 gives -0.141 nm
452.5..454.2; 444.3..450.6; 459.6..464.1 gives -0.179 nm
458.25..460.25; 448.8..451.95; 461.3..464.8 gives 0.066 nm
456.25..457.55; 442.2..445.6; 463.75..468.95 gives -0.035 nm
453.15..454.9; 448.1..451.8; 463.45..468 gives -0.094 nm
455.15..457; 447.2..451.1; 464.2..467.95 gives 0.018 nm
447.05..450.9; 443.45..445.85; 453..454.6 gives 0.141 nm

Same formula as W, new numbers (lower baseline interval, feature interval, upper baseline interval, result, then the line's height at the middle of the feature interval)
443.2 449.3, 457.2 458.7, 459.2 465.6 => -0.035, 0.568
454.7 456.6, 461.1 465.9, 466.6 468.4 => 0.012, 0.582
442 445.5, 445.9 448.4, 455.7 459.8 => -0.010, 0.556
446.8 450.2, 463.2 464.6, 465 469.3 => 0.003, 0.58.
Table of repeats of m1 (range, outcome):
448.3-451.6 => 0.584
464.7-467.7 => 0.583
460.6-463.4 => 0.578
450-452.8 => 0.624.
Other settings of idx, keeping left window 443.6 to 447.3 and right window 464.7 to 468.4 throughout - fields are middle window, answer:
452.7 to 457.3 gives -0.05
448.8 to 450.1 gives 0.03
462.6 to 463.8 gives -0.05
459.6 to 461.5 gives 0.01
